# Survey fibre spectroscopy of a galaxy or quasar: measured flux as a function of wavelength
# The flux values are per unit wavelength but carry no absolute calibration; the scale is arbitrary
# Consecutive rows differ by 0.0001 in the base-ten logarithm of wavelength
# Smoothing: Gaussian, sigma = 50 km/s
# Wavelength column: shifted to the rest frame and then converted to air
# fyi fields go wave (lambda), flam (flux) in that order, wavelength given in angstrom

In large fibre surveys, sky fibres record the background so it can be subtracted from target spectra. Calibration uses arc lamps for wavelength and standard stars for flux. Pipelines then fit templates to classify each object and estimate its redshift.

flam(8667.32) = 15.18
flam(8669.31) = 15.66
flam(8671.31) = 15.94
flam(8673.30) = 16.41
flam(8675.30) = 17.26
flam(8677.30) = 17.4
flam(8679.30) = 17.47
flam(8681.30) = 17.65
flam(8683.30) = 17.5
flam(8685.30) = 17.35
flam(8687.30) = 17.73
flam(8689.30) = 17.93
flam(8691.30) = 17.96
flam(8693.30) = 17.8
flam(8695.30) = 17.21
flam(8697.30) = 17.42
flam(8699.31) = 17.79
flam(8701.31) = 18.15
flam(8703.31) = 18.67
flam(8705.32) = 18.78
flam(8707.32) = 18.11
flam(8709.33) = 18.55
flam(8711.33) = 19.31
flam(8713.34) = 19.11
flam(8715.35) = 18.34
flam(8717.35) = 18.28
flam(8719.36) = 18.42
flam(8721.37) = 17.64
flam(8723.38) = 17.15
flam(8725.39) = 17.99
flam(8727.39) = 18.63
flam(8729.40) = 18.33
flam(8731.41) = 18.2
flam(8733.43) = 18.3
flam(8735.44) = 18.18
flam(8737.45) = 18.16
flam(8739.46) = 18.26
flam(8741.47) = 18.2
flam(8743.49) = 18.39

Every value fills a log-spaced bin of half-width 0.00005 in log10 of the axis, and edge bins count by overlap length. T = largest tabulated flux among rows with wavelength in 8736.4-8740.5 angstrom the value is 18.26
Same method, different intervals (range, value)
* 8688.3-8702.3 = 18.15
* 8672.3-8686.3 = 17.65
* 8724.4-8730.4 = 18.63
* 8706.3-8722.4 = 19.31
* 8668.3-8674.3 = 16.41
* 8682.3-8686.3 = 17.5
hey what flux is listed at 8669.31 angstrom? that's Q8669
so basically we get 15.66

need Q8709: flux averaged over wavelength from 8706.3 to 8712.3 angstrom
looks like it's 18.7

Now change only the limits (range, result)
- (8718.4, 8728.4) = 18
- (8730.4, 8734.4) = 18.2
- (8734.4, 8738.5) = 18.2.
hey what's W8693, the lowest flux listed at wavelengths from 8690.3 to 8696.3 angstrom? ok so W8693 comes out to 17.21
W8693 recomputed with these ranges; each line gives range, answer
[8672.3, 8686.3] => 16.41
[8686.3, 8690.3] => 17.73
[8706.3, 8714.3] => 18.11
